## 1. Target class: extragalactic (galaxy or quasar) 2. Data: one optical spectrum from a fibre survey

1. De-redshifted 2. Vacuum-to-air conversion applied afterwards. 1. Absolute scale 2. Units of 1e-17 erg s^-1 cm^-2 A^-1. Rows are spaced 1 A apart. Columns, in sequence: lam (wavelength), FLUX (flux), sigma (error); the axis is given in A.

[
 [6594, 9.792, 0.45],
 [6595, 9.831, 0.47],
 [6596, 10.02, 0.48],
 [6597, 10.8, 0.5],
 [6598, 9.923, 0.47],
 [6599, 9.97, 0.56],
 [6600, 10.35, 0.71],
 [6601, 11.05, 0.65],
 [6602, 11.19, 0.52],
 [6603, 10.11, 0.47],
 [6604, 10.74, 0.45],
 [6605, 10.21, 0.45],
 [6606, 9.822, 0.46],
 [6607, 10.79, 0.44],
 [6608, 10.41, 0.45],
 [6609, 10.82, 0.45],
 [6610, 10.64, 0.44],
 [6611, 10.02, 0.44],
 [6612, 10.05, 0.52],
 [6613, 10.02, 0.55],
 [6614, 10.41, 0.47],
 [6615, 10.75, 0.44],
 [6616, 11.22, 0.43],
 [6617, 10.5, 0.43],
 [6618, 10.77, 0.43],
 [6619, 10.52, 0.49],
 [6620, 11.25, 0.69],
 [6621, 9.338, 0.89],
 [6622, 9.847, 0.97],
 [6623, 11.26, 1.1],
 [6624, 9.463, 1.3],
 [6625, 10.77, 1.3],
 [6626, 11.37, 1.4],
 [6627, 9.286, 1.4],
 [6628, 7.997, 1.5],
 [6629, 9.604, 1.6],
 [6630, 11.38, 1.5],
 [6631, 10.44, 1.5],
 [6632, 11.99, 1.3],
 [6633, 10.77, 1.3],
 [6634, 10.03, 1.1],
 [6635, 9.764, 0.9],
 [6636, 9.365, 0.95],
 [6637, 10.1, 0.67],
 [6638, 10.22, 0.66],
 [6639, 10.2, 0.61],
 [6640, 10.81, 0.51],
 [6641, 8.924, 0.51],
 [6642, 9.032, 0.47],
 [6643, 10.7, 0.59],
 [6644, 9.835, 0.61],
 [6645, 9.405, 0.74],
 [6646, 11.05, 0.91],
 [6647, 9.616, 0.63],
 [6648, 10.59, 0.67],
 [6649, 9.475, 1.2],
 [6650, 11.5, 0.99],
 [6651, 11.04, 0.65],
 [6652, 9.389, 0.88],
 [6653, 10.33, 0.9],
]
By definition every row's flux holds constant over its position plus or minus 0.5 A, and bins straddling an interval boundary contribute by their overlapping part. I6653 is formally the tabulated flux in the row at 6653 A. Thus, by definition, 10.33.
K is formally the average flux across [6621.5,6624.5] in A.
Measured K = 10.2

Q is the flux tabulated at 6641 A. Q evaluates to 8.924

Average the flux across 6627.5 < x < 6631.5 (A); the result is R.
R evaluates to 9.86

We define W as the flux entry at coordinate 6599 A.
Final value 9.97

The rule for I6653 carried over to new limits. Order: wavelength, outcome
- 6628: 7.997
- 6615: 10.75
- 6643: 10.7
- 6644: 9.835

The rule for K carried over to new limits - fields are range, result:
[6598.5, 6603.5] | 10.5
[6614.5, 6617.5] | 10.8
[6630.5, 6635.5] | 10.6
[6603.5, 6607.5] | 10.4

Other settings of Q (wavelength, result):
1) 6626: 11.37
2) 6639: 10.2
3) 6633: 10.77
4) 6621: 9.338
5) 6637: 10.1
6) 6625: 10.77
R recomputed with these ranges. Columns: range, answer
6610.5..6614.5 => 10.1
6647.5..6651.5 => 10.7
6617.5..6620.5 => 10.8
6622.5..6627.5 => 10.4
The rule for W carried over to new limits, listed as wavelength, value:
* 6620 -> 11.25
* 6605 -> 10.21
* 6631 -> 10.44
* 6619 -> 10.52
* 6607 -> 10.79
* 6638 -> 10.22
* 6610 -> 10.64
